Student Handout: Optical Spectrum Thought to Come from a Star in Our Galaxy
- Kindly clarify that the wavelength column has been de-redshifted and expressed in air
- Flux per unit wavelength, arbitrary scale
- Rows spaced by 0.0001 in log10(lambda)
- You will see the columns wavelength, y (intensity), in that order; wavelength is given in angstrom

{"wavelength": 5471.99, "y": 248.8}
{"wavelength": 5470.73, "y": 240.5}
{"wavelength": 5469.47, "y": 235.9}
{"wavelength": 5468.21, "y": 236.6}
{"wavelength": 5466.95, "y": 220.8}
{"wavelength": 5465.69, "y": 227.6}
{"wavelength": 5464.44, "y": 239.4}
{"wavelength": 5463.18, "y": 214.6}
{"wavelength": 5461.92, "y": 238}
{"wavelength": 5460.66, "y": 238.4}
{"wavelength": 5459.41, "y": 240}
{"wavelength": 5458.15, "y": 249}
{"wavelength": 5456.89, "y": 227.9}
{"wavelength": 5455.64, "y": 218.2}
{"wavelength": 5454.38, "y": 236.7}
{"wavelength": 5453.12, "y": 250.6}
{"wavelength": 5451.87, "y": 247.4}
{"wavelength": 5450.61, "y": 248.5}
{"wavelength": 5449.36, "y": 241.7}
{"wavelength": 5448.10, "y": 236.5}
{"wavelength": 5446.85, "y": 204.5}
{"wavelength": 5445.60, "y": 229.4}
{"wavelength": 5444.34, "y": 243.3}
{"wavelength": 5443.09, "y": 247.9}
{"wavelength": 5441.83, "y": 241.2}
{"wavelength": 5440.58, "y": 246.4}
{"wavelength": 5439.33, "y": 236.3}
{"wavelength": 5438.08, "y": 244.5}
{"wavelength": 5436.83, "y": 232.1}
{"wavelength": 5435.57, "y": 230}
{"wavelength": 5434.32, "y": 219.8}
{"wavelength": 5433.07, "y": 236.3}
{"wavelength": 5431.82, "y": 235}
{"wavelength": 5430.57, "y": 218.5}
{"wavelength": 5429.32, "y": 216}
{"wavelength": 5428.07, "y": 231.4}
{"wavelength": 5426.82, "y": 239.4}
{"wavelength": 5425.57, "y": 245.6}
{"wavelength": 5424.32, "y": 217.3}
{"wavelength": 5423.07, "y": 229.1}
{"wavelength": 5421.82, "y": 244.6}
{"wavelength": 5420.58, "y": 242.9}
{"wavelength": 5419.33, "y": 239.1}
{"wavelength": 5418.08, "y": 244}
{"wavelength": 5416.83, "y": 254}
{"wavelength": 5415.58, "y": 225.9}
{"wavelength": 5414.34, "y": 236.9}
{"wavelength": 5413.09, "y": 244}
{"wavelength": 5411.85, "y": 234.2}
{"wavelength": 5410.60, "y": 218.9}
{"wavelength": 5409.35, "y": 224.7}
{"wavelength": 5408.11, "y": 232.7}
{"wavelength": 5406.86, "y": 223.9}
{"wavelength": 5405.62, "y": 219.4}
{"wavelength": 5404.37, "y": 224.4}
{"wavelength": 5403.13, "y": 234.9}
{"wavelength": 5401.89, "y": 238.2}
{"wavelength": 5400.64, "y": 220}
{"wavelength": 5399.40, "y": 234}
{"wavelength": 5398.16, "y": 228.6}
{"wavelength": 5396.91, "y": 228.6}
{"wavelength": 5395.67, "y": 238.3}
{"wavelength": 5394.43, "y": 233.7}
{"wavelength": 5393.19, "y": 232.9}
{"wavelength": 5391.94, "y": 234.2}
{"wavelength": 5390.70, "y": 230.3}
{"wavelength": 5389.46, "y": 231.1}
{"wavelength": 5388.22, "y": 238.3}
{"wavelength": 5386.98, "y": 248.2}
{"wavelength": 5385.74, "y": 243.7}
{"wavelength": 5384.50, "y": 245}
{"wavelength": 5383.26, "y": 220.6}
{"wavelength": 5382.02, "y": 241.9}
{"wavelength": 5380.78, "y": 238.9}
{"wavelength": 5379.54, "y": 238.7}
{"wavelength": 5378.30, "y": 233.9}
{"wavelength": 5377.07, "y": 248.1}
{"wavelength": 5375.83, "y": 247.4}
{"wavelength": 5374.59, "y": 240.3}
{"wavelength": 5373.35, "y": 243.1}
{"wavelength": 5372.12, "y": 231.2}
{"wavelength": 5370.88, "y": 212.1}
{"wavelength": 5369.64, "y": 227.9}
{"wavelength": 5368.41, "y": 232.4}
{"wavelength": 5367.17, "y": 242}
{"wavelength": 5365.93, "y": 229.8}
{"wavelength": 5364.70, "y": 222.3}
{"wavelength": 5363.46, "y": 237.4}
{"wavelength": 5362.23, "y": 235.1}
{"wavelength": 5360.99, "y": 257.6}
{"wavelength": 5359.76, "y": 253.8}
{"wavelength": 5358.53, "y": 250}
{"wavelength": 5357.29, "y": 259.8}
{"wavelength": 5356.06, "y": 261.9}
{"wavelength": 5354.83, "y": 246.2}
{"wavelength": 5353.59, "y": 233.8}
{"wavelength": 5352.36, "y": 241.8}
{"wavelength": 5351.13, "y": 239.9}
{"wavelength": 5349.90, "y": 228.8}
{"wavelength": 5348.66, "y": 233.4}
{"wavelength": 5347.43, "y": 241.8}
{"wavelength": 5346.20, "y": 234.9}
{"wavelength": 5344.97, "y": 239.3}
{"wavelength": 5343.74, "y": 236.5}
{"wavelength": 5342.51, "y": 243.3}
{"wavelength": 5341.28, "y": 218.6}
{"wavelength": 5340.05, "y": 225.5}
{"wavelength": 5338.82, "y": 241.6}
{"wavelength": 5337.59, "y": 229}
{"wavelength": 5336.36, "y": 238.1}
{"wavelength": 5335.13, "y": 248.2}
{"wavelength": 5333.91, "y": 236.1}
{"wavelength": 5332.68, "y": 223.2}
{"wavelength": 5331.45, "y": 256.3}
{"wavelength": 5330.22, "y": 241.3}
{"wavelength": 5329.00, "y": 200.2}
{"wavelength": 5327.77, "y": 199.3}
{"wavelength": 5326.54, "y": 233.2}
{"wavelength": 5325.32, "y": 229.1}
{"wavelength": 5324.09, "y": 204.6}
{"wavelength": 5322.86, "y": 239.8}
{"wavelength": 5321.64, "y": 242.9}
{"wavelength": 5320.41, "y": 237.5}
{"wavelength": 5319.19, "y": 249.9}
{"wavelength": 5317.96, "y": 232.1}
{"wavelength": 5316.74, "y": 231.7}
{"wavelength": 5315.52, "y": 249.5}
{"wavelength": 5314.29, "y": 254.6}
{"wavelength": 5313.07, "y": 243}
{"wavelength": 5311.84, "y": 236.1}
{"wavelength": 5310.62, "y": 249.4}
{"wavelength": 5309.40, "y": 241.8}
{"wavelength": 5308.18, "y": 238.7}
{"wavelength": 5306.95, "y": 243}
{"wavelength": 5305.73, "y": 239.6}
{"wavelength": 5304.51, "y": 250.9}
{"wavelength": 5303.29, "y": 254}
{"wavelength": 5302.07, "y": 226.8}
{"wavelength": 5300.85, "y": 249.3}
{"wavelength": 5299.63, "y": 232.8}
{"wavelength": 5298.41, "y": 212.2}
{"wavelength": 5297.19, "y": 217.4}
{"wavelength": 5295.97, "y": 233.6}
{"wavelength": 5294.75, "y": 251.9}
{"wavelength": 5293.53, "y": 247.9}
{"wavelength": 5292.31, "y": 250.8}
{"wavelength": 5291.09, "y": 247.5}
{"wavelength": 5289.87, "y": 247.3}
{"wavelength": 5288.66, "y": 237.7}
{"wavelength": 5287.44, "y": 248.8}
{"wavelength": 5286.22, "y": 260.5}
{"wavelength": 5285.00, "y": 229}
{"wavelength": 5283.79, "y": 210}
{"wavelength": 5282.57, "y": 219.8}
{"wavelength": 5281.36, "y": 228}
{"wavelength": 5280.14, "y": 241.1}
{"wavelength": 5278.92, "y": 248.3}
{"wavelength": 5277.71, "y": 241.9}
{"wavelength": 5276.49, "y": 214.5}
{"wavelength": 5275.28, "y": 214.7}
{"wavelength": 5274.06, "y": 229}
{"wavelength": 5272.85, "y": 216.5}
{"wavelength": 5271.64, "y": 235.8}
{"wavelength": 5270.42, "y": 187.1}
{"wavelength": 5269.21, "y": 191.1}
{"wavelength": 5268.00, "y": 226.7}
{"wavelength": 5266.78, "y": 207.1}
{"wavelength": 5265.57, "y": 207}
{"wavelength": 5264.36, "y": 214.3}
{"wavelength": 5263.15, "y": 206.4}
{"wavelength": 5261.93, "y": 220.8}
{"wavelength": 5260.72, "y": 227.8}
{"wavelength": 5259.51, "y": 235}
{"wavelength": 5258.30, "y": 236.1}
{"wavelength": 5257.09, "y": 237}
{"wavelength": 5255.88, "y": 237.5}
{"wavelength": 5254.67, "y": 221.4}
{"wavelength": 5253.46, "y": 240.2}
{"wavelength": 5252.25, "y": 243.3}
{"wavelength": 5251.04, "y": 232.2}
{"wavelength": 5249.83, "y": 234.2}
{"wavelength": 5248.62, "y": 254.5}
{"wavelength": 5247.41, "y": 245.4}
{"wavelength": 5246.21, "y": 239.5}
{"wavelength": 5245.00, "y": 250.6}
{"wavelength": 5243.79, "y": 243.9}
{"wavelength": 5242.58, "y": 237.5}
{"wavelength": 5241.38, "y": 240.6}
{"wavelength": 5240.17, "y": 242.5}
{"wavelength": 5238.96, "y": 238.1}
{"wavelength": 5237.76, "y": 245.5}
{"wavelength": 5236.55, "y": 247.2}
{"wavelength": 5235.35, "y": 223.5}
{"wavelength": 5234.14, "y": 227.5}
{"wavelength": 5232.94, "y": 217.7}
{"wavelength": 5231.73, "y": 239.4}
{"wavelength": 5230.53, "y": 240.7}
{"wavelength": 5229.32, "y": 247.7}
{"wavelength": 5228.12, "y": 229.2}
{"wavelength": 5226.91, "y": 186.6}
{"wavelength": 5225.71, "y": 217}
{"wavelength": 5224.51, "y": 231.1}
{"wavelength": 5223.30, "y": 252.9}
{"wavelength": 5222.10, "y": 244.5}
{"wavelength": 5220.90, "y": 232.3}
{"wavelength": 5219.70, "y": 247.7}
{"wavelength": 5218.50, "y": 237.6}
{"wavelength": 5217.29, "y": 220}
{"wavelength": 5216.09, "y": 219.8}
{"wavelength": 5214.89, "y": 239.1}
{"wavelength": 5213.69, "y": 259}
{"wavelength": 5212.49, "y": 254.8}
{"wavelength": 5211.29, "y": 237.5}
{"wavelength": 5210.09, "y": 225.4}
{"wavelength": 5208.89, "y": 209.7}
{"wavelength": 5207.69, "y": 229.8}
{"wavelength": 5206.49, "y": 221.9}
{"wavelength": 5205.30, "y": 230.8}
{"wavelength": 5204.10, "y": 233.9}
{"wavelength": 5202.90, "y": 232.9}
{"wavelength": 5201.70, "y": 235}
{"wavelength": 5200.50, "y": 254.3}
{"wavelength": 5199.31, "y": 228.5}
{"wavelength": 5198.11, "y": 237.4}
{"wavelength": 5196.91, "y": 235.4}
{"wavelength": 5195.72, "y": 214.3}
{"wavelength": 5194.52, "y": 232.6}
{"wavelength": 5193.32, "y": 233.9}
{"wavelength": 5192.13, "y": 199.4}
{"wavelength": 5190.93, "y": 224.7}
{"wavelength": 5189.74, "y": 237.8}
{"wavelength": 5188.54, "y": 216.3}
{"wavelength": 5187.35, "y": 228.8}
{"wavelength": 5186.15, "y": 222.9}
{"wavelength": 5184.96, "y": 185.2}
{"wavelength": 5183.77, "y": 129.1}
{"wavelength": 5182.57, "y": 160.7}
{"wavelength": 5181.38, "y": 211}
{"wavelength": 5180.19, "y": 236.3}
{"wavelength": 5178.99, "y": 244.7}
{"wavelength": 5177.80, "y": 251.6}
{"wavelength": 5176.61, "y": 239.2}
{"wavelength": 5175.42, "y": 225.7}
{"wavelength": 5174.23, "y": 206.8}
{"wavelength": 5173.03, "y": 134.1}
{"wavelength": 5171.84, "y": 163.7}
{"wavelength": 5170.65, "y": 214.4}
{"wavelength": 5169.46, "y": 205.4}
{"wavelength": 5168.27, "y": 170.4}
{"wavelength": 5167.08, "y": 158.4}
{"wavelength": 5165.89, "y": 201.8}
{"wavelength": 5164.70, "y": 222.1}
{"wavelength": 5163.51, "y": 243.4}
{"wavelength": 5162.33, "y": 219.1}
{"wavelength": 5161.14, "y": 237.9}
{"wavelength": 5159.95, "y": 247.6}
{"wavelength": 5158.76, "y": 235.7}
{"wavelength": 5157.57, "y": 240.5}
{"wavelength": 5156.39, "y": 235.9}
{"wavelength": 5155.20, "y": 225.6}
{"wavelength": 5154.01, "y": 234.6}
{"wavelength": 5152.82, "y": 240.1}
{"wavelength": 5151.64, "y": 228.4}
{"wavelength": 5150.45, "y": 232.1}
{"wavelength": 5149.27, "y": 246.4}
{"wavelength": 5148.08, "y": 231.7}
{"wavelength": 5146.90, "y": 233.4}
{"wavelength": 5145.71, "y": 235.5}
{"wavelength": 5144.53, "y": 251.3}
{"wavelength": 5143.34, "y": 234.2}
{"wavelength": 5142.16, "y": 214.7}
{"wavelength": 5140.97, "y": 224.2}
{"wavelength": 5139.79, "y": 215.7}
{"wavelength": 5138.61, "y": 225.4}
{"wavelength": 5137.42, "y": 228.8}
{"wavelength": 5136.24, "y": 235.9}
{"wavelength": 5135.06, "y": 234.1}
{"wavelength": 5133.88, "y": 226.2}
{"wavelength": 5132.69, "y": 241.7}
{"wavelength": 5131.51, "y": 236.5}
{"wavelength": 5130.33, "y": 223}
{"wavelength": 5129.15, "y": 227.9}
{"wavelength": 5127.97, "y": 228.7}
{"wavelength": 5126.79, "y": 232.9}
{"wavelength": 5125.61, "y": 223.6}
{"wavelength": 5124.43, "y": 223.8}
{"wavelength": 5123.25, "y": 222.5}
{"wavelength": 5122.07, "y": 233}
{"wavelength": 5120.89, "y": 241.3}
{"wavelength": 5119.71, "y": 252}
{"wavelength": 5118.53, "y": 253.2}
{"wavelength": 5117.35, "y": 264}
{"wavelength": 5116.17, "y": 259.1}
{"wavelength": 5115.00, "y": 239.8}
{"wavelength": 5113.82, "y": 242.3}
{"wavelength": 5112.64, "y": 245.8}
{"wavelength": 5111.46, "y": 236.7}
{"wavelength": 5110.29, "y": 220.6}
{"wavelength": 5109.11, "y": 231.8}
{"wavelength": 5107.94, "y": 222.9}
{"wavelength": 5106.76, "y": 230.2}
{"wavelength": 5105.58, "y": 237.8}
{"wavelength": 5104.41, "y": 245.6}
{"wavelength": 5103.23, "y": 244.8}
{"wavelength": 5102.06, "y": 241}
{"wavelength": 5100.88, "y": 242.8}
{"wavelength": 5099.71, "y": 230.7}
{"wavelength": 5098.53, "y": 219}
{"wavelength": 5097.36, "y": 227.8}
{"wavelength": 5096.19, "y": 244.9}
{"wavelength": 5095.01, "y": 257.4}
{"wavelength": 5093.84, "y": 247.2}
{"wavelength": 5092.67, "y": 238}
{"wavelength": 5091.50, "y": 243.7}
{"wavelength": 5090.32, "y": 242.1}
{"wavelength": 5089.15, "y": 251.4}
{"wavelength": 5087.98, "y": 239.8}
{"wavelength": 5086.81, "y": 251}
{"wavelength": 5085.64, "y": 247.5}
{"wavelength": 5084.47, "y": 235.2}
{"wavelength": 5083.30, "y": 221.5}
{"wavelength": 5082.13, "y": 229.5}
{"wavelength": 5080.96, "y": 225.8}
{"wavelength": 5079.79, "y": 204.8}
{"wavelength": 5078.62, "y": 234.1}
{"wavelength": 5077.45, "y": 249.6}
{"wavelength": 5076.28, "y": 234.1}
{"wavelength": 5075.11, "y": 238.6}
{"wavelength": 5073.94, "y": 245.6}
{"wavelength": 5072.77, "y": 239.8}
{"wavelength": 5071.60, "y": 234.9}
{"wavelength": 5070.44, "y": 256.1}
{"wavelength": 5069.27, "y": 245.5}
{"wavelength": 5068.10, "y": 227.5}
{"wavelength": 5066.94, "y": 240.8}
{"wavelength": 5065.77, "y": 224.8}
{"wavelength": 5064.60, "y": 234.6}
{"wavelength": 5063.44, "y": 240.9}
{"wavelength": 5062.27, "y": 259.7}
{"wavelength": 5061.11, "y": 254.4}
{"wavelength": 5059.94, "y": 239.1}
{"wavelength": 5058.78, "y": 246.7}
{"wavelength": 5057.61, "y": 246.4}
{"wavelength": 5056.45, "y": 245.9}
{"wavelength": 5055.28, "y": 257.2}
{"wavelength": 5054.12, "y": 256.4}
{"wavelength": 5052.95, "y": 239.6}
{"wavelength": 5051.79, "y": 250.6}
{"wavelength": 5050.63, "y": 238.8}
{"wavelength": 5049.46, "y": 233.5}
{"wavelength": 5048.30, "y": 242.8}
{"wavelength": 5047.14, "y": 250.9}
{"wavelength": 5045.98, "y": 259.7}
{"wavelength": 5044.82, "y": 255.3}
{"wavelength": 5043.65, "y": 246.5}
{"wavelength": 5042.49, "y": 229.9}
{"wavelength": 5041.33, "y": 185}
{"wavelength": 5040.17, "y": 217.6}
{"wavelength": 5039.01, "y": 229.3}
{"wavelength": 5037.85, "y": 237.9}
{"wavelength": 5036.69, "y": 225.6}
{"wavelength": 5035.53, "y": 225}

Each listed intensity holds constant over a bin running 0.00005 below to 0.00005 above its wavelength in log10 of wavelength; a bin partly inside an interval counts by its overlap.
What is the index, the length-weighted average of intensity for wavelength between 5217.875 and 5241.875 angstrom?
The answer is 234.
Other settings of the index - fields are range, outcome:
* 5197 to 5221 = 234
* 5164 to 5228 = 220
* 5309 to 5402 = 237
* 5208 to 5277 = 231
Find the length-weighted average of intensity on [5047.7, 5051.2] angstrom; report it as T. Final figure 238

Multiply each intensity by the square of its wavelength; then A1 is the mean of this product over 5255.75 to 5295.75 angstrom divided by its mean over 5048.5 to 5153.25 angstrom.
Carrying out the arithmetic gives 1.0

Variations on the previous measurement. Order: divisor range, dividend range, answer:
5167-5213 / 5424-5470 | 1.19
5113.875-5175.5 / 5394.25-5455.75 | 1.15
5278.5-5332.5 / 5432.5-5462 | 1.05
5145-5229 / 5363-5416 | 1.13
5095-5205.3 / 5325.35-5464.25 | 1.14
